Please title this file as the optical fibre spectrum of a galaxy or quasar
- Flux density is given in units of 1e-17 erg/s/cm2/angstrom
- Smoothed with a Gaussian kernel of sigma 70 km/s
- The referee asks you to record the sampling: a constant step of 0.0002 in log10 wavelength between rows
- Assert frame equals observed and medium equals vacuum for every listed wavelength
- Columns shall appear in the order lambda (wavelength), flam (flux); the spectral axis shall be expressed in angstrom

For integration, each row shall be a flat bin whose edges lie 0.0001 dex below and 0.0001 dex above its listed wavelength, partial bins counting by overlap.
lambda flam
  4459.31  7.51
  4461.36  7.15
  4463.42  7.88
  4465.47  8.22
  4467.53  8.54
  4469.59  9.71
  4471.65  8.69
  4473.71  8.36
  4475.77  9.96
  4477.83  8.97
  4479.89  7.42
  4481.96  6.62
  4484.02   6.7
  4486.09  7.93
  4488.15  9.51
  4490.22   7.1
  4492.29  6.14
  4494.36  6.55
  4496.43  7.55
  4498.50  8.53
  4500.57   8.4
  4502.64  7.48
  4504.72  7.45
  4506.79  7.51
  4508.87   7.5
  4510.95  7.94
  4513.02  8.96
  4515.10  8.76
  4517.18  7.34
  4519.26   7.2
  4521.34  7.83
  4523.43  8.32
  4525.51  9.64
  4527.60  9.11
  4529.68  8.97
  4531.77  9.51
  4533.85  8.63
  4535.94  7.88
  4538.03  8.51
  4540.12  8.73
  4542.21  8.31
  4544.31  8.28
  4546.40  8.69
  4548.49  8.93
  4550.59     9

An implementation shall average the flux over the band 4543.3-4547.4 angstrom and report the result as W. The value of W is 8.49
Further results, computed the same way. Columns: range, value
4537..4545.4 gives 8.46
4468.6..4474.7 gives 8.92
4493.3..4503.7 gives 7.7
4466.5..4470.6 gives 9.11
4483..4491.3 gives 7.8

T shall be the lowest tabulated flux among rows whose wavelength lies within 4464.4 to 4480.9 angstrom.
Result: 7.42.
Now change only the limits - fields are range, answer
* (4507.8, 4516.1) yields 7.5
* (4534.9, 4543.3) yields 7.88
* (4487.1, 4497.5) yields 6.14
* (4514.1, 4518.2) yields 7.34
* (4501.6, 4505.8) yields 7.45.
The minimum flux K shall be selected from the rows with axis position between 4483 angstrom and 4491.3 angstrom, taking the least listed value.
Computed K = 6.7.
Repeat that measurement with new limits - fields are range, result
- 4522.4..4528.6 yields 8.32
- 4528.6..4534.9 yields 8.63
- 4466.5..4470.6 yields 8.54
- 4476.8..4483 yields 6.62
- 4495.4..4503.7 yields 7.48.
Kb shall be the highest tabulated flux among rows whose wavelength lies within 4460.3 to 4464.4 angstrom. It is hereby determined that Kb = 7.88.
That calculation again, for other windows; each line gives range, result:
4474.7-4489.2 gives 9.96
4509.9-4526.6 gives 9.64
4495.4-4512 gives 8.53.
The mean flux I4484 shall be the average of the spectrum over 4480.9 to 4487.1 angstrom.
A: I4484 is 7.07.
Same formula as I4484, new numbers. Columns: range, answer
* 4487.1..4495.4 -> 7.33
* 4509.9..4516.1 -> 8.56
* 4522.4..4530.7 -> 9.02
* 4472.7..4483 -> 8.27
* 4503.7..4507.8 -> 7.49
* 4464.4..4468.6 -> 8.39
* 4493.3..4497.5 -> 7.06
